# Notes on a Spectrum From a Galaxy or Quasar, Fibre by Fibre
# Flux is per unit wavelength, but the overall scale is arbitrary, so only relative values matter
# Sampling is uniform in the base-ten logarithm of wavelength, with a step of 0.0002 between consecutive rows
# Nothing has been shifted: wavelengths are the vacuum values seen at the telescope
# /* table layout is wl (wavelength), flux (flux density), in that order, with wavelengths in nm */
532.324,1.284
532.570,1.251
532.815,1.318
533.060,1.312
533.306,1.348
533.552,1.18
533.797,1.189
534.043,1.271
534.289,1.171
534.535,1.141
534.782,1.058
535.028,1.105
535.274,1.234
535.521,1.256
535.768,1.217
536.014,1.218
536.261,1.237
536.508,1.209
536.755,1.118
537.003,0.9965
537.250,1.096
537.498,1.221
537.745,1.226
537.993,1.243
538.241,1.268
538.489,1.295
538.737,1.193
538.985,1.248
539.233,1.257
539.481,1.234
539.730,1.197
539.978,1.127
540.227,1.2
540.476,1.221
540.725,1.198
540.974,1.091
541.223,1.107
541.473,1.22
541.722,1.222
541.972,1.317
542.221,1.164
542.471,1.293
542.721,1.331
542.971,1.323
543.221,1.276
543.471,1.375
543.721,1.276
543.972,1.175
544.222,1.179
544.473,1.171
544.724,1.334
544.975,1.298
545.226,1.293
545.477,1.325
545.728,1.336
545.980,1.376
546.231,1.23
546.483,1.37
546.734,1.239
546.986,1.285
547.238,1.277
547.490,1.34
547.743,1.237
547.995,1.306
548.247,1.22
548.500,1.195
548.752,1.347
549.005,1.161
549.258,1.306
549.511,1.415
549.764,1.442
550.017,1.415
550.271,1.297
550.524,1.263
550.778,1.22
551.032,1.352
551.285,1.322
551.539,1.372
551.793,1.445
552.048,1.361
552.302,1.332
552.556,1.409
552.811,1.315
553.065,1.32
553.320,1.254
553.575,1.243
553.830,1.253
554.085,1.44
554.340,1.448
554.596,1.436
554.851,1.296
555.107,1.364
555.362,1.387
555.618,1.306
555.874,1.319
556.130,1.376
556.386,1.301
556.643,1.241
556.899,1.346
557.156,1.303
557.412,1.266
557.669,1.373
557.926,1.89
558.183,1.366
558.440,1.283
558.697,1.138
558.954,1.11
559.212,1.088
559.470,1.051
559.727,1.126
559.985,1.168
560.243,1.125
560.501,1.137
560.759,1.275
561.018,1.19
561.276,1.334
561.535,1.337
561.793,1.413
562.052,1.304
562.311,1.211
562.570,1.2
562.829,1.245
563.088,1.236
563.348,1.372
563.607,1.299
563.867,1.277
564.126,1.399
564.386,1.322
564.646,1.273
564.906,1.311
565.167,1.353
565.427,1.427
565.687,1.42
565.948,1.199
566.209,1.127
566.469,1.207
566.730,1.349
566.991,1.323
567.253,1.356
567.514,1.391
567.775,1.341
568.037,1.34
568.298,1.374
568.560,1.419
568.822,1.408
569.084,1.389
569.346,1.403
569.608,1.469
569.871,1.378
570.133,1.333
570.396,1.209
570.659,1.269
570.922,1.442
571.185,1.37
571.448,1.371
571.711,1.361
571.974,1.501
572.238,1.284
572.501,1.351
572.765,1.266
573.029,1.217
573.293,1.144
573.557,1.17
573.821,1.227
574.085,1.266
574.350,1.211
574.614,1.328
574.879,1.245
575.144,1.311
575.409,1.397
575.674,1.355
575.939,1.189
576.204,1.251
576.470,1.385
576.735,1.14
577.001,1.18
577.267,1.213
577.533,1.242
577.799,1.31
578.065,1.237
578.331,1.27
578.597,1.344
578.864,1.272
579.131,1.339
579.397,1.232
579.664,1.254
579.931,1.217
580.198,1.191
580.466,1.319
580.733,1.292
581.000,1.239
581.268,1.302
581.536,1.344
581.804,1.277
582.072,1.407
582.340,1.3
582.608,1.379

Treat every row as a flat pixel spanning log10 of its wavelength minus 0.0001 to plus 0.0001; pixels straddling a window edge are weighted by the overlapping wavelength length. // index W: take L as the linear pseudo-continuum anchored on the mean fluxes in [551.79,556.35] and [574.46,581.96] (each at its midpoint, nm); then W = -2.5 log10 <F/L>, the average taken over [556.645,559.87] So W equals 0.05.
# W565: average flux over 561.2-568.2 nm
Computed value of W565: 1.31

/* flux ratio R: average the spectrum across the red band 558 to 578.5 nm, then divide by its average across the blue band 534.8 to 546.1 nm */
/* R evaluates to 1.05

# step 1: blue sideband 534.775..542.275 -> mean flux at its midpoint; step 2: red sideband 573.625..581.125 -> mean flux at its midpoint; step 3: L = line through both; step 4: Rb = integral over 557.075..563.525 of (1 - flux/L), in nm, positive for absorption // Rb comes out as -0.14 nm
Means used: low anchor 1.2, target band 1.26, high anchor 1.27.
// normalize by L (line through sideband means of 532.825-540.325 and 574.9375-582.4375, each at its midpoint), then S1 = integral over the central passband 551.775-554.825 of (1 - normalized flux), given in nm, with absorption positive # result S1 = -0.29 nm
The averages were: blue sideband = 1.2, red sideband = 1.28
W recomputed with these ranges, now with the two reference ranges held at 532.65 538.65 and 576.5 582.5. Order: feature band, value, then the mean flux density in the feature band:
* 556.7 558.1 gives -0.151 mag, 1.42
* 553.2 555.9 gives -0.091 mag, 1.34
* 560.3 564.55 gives -0.031 mag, 1.28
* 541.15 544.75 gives -0.030 mag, 1.25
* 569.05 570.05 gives -0.124 mag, 1.41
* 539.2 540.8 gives 0.009 mag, 1.2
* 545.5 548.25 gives -0.064 mag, 1.3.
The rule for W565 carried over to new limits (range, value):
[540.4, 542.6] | 1.2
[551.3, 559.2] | 1.34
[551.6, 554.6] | 1.35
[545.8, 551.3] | 1.3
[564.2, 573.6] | 1.33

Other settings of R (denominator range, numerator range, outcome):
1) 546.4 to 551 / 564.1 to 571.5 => 1.04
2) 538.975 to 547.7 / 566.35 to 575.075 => 1.06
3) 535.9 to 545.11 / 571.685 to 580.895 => 1.04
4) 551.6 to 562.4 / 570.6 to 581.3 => 0.98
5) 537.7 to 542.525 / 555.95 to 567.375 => 1.06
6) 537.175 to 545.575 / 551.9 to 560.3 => 1.06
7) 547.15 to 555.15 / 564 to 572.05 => 1.02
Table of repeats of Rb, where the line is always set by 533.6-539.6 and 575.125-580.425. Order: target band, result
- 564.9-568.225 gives -0.19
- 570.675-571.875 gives -0.12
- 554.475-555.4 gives -0.11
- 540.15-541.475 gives 0.04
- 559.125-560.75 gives 0.14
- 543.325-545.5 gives -0.10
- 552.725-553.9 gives -0.05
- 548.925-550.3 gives -0.15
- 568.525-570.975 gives -0.23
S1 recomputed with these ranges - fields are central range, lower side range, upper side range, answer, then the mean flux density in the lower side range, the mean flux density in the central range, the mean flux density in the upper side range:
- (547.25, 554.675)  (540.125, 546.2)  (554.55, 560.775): -0.330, 1.25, 1.32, 1.28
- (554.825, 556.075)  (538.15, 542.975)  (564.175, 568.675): -0.056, 1.22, 1.34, 1.33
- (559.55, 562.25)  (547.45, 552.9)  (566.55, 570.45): 0.222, 1.32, 1.24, 1.37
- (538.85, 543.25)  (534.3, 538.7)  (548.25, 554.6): 0.023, 1.18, 1.22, 1.33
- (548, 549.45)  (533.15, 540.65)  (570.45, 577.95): -0.038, 1.2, 1.26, 1.28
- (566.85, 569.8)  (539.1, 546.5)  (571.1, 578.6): -0.255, 1.25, 1.38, 1.28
